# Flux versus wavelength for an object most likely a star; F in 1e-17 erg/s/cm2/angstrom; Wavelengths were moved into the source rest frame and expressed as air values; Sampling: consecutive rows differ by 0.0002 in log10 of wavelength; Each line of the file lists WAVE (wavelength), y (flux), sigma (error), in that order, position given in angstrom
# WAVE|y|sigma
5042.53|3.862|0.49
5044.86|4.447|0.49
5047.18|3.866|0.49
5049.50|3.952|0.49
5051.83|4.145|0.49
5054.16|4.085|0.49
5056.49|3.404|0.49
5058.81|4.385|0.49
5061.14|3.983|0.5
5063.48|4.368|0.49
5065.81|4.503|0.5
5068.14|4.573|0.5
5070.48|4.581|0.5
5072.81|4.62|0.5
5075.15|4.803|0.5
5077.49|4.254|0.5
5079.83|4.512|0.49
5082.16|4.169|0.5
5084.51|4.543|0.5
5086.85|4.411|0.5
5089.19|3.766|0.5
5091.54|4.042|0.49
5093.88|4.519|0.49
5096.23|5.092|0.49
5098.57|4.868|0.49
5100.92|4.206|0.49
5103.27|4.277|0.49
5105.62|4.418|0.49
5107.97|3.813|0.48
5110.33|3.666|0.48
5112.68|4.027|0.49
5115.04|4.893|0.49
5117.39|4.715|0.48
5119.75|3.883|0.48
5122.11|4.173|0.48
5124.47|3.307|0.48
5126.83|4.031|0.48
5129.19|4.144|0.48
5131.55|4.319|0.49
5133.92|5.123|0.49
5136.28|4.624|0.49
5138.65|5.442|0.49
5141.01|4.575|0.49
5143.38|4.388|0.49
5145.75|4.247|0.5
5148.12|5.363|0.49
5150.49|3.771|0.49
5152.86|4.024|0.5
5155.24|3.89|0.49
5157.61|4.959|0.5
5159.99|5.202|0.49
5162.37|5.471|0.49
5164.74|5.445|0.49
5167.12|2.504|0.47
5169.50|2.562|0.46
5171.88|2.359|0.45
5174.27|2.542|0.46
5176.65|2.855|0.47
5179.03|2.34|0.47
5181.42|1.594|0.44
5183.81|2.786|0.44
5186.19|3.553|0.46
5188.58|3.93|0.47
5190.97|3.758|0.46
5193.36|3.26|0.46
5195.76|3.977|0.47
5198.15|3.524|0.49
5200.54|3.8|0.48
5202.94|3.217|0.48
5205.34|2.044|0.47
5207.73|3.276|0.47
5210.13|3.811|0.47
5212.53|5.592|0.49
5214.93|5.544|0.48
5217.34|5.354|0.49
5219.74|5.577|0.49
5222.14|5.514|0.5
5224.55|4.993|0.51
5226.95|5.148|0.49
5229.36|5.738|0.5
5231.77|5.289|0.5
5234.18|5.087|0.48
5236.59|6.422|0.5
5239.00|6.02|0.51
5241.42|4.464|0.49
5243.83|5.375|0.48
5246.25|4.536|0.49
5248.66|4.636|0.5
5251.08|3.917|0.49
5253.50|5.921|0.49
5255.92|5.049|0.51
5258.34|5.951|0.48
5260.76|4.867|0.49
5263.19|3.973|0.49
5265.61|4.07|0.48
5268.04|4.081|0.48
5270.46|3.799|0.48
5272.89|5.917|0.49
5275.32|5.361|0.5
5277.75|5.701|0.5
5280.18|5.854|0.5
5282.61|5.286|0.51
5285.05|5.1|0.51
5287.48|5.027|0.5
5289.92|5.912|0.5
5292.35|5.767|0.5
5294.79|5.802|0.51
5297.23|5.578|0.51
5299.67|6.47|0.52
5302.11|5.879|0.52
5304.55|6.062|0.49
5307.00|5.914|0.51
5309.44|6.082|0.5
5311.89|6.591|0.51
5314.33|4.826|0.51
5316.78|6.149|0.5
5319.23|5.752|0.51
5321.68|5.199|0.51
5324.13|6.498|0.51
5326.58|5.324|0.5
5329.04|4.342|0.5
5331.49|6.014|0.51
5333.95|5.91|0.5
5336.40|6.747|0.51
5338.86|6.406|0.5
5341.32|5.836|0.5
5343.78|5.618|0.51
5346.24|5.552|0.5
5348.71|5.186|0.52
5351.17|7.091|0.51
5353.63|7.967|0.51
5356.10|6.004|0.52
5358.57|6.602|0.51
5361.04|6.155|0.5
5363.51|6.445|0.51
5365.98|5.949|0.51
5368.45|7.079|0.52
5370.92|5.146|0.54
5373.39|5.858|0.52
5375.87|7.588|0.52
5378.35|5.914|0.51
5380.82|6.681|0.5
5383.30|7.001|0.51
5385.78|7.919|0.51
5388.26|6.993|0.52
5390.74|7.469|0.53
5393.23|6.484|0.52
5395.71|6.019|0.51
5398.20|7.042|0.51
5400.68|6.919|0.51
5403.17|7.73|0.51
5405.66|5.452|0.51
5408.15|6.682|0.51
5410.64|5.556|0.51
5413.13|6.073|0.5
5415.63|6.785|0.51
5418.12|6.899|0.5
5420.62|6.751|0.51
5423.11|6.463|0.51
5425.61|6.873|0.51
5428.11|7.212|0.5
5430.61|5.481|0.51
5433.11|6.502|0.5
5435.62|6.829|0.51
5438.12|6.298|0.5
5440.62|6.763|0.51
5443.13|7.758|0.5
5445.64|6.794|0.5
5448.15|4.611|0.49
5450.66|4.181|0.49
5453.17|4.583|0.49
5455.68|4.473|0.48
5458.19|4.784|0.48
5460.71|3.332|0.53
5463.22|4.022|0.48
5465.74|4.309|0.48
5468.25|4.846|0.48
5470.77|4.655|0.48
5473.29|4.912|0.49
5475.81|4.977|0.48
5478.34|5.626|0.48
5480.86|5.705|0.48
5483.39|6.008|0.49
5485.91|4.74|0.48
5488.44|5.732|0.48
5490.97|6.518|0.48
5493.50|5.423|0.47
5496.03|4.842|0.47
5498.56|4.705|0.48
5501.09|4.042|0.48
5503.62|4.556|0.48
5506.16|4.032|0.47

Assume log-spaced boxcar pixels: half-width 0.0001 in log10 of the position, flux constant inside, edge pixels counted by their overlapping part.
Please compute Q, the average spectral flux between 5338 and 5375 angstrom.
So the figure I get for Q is 6.2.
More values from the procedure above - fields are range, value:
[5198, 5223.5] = 4.33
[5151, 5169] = 4.4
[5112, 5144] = 4.41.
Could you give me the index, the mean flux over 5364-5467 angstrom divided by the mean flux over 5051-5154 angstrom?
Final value 1.4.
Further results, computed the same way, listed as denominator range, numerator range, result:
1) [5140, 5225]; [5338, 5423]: 1.66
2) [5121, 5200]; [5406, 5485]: 1.47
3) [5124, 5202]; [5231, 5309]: 1.37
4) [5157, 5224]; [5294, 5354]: 1.56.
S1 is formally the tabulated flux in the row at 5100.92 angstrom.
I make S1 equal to 4.206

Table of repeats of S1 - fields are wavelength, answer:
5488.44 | 5.732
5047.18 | 3.866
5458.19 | 4.784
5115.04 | 4.893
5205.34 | 2.044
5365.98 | 5.949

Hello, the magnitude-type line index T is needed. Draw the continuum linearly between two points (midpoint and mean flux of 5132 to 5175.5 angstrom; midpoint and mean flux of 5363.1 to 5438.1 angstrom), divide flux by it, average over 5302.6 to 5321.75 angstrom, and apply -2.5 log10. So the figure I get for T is -0.02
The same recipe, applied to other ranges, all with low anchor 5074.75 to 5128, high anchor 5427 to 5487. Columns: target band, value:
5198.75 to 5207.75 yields 0.43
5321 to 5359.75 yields -0.20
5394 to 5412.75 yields -0.23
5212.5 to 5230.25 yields -0.17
